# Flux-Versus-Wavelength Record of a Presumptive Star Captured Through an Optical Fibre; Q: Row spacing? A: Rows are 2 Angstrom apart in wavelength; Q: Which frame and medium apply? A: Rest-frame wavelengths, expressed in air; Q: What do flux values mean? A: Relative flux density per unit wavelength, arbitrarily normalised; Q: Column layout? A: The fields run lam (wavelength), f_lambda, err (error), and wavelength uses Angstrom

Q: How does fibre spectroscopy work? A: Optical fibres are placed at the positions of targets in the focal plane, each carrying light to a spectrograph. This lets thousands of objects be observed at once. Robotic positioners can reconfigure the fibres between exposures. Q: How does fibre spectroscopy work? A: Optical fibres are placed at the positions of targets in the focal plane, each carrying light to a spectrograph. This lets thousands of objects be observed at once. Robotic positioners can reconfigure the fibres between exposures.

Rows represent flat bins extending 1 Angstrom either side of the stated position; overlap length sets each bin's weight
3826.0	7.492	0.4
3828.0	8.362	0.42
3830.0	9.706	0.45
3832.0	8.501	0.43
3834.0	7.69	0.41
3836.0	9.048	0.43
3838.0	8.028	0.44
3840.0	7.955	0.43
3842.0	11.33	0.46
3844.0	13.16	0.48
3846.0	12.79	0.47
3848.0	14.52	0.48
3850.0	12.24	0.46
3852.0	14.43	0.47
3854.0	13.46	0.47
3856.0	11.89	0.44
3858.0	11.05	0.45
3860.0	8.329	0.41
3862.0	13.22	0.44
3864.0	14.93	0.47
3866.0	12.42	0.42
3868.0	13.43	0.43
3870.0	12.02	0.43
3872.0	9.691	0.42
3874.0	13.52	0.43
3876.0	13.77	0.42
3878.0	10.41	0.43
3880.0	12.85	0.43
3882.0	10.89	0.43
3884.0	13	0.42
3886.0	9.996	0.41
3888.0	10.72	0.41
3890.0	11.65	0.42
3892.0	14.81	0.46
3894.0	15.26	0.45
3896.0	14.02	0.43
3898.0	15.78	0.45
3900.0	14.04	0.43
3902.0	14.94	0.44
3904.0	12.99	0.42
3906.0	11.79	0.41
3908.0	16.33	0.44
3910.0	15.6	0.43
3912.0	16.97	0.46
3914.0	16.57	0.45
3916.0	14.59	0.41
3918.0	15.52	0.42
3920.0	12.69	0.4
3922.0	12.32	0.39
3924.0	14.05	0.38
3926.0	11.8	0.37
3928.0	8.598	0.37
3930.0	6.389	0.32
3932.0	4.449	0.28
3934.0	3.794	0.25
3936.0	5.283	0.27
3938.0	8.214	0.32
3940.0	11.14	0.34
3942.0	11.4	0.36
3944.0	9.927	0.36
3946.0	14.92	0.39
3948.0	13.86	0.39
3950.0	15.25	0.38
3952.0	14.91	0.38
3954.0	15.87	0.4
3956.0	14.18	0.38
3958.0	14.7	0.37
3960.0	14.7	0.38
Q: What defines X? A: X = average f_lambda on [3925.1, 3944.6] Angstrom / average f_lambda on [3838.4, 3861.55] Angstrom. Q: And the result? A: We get 0.68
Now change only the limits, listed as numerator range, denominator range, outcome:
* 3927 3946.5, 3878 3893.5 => 0.69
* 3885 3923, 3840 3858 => 1.11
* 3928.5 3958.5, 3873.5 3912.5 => 0.81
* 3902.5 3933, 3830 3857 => 1.15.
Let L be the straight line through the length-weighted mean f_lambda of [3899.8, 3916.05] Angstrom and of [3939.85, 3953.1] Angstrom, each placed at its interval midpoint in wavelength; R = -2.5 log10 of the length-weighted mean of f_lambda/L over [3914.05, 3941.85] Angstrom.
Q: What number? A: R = 0.355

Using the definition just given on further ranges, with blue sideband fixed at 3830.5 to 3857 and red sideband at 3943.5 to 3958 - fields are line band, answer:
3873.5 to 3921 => -0.08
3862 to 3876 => -0.08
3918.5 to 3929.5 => 0.15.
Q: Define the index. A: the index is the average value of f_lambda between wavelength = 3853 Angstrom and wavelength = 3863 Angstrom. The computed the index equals 11.6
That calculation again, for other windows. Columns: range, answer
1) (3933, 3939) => 5.76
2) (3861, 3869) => 13.5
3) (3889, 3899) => 14.3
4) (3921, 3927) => 12.7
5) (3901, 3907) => 13.2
